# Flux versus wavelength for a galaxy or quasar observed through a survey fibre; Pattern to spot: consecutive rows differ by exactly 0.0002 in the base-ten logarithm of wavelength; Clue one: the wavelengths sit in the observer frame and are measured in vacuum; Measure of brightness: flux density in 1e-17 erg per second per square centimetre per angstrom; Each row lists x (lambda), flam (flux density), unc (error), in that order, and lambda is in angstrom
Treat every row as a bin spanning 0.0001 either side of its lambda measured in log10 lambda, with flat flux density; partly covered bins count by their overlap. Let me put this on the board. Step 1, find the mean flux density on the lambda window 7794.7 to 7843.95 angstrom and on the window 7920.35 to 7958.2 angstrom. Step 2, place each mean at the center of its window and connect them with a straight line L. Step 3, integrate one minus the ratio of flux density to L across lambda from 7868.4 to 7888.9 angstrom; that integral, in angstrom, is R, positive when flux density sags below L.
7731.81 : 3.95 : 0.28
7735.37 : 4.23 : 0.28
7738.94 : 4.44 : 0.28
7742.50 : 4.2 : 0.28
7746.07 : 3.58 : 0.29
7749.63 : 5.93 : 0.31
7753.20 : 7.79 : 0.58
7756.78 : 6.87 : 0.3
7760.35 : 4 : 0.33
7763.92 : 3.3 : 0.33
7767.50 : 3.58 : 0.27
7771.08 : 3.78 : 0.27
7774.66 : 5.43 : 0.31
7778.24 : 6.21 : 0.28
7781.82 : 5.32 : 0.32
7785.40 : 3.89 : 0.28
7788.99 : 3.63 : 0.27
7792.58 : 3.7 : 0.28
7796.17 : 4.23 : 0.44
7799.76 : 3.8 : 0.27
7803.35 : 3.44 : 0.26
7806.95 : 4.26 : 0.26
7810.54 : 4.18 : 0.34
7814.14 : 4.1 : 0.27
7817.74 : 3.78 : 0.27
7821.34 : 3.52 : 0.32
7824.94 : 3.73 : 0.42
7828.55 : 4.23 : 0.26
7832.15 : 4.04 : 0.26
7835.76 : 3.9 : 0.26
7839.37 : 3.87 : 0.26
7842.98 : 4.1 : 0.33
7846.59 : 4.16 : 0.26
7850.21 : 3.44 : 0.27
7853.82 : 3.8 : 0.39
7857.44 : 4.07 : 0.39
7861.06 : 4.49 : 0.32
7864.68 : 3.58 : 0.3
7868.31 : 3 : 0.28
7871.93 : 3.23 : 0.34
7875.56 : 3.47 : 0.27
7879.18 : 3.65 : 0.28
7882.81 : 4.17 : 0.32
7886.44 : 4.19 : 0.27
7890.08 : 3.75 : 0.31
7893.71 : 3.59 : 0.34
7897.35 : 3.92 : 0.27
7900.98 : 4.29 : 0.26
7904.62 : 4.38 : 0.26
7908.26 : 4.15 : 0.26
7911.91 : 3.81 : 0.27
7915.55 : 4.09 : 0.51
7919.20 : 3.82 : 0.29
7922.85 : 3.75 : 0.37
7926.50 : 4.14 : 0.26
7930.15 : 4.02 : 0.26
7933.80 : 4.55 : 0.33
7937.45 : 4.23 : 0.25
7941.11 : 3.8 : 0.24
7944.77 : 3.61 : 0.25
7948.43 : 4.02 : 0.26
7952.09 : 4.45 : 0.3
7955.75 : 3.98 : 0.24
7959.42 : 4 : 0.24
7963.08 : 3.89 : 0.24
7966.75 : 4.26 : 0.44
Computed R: 1.61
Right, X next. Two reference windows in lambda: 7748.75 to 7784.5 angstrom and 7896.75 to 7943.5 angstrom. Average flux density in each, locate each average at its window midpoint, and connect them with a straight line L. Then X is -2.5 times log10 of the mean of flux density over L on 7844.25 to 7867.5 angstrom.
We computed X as 0.17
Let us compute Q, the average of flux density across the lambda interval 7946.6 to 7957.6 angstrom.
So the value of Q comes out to 4.15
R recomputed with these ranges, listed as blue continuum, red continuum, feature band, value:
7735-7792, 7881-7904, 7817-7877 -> 6.7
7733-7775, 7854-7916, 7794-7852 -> 4.7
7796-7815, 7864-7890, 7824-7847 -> -1.1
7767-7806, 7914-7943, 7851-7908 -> 4.0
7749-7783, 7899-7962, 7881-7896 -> 1.5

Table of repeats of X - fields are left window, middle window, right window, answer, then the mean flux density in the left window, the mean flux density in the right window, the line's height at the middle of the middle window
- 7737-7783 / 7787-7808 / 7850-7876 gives 0.170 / 4.95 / 3.66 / 4.48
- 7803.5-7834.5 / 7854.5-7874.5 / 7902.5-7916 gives 0.101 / 3.95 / 4.11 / 4.03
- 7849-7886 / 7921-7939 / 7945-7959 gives -0.042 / 3.71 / 4.07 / 3.98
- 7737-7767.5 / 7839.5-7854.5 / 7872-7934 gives 0.114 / 4.93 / 3.95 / 4.31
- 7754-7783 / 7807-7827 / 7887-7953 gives 0.184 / 4.9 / 4.02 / 4.62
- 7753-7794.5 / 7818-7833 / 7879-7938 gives 0.149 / 4.67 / 4.04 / 4.43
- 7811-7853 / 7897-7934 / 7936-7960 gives -0.024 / 3.9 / 4.01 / 3.98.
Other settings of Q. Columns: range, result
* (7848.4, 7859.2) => 3.77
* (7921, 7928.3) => 3.94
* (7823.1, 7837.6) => 3.97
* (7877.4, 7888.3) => 4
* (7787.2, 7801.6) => 3.84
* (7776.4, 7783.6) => 5.77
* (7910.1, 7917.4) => 3.95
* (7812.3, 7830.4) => 3.87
